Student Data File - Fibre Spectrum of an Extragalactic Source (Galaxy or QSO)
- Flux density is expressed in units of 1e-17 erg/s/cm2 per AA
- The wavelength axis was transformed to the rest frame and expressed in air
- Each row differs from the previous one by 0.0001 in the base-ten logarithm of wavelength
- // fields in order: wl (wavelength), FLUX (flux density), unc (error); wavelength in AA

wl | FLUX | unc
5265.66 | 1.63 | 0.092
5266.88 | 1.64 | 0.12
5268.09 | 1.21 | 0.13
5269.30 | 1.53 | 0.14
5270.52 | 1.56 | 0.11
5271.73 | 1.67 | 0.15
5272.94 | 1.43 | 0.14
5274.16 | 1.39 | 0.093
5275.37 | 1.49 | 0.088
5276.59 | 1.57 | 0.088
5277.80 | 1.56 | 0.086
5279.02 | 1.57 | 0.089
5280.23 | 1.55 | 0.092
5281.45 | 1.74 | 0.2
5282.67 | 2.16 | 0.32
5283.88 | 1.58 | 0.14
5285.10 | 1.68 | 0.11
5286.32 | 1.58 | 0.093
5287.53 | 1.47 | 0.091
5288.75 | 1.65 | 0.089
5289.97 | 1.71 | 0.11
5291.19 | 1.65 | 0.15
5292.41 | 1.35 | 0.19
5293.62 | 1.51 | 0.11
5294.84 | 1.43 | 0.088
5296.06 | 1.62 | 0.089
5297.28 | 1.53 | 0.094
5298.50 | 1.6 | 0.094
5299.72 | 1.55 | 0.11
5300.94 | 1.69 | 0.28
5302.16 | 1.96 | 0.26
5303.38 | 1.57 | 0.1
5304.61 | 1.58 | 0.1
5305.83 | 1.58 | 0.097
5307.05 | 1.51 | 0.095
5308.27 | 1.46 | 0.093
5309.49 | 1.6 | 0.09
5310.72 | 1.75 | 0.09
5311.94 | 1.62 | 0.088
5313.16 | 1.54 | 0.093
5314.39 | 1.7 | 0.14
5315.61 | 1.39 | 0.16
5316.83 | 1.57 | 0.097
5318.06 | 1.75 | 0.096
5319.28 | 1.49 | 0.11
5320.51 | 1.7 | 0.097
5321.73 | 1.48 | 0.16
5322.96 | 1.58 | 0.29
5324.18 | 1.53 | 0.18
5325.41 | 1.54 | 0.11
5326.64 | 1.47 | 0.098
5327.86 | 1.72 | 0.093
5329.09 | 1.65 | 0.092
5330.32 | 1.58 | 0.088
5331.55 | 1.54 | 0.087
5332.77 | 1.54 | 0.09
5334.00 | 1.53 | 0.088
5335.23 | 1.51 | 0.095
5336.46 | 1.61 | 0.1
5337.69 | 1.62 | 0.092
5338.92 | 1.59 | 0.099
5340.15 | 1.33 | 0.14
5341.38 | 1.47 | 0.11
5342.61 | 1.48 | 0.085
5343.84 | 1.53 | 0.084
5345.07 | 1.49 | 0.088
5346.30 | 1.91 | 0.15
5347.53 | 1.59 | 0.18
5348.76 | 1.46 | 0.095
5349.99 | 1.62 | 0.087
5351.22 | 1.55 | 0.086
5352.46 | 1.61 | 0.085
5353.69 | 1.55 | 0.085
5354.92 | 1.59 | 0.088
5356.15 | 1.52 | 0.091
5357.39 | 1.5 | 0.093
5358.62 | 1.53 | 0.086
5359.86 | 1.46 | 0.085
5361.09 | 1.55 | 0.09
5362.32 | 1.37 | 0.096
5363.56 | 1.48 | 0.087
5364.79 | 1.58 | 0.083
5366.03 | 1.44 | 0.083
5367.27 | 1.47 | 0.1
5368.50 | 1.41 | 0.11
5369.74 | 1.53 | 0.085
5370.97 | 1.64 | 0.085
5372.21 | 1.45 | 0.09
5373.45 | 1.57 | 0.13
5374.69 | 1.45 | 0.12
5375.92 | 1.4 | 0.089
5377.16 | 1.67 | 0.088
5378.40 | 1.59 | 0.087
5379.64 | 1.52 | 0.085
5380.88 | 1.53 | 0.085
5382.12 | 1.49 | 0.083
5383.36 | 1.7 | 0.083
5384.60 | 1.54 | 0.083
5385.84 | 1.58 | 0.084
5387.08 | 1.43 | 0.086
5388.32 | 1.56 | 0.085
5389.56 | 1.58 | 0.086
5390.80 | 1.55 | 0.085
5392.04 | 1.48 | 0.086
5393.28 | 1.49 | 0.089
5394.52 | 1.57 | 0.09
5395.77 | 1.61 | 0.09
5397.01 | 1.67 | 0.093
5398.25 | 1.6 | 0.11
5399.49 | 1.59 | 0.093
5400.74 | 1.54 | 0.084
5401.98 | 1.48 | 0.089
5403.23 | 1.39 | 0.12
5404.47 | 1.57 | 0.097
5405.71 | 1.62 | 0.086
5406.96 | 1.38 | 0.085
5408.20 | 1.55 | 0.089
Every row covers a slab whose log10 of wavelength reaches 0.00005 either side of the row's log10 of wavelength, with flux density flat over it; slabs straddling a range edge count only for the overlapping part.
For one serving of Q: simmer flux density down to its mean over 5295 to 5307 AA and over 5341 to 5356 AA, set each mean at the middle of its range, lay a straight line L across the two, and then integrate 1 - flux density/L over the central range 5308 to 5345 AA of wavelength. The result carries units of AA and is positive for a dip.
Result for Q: 0.7 AA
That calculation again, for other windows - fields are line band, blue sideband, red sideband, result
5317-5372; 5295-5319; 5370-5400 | 1.1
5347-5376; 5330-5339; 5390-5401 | 0.9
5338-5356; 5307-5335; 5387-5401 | 0.2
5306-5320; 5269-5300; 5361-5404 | -0.1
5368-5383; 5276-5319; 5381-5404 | 0.3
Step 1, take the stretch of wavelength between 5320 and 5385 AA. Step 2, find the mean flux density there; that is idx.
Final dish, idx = 1.54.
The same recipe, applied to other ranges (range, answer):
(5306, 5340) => 1.57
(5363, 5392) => 1.53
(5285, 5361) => 1.57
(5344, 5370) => 1.53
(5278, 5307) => 1.62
